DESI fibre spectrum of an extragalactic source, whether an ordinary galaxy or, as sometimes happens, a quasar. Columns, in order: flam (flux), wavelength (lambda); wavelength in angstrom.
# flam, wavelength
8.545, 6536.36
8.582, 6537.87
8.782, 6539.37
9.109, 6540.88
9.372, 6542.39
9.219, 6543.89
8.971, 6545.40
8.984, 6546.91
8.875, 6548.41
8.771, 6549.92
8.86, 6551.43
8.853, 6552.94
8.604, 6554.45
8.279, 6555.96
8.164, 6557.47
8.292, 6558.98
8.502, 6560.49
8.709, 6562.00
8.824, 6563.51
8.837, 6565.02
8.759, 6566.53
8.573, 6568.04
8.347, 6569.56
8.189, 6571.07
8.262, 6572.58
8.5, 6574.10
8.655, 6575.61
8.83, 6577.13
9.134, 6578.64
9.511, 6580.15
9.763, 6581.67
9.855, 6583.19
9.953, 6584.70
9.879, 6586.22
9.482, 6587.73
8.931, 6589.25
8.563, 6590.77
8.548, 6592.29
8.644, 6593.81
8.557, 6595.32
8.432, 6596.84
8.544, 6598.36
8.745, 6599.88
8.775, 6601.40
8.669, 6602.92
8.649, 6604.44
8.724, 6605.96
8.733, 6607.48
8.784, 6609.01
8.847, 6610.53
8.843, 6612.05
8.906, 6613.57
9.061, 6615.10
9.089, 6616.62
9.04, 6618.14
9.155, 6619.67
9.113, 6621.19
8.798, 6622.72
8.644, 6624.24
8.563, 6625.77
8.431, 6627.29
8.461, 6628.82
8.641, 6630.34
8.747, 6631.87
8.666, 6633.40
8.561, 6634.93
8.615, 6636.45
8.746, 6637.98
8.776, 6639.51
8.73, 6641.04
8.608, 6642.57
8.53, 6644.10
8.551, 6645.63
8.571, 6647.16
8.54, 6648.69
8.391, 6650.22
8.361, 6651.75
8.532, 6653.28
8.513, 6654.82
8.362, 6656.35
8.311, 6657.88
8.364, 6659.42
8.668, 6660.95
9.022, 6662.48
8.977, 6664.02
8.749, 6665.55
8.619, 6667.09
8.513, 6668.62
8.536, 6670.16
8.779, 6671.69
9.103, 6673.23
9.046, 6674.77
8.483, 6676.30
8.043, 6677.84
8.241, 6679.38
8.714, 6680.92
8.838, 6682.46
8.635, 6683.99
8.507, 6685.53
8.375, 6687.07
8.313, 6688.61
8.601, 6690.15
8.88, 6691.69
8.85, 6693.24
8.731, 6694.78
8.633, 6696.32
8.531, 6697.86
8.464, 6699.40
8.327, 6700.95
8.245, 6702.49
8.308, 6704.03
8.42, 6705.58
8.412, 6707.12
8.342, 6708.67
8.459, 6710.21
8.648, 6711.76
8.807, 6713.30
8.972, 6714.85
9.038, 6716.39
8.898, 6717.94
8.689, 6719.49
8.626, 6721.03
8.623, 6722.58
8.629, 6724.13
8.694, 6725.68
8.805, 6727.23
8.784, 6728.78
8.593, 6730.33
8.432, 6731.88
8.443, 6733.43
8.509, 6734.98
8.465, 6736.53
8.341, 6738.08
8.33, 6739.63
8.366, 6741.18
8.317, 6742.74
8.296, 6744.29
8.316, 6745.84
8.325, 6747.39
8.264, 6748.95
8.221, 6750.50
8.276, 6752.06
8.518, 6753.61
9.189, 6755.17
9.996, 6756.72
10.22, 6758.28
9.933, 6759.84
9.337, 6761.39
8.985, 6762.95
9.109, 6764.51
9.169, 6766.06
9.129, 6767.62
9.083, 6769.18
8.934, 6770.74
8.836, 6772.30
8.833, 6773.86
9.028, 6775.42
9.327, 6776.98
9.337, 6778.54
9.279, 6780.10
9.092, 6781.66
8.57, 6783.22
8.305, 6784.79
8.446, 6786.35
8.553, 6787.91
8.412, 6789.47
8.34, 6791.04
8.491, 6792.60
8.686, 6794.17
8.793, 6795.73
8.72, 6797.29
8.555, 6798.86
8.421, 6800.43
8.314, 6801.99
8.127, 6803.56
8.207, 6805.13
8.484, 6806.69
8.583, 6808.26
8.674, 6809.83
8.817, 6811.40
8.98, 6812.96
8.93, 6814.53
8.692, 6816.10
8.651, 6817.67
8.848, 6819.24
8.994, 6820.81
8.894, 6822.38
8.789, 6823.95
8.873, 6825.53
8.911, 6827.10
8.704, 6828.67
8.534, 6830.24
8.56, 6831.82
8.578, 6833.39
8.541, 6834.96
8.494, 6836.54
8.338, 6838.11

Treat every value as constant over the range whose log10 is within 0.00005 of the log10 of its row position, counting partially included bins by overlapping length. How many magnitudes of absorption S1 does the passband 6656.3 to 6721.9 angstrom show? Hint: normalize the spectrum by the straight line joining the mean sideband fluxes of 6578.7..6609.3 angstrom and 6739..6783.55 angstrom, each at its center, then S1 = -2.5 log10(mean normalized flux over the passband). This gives 0.04 mag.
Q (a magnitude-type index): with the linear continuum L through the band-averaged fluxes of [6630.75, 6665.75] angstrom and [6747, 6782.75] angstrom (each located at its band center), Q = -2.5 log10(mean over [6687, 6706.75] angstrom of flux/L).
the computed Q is 0.04 mag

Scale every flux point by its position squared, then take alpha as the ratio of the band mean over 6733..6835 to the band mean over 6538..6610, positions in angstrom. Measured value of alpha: 1.05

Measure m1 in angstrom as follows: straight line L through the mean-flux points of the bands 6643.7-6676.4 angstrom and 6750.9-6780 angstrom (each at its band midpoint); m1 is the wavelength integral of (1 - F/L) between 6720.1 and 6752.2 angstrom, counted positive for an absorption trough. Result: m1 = 2.0 angstrom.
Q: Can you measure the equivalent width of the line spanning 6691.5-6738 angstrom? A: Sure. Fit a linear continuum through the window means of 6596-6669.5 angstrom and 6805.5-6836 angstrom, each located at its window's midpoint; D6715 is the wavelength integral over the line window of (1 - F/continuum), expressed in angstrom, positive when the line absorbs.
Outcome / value 0.5 angstrom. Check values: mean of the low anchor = 8.68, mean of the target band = 8.6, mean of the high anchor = 8.73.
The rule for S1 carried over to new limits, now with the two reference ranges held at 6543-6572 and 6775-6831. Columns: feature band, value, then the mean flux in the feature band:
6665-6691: 0.01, 8.59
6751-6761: -0.08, 9.32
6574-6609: -0.04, 8.96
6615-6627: -0.03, 8.91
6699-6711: 0.04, 8.36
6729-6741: 0.03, 8.46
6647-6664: 0.02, 8.53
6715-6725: -0.01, 8.77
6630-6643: 0.00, 8.68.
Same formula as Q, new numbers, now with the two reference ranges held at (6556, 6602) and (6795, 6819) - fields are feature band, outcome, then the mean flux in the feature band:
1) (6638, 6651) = 0.02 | 8.6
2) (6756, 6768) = -0.10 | 9.49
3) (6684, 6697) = 0.01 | 8.61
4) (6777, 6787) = -0.03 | 8.88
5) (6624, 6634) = 0.02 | 8.59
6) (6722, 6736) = 0.01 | 8.61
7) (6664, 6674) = 0.00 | 8.74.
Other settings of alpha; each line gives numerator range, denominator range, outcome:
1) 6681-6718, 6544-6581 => 1.03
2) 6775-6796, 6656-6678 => 1.05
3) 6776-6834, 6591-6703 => 1.05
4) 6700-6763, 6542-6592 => 1.02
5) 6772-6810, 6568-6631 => 1.03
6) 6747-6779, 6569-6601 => 1.07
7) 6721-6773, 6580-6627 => 1.02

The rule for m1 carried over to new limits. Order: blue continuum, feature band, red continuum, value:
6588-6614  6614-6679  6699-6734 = 0.0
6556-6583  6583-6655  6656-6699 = -0.9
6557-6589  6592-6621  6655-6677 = 0.1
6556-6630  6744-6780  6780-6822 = -1.4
